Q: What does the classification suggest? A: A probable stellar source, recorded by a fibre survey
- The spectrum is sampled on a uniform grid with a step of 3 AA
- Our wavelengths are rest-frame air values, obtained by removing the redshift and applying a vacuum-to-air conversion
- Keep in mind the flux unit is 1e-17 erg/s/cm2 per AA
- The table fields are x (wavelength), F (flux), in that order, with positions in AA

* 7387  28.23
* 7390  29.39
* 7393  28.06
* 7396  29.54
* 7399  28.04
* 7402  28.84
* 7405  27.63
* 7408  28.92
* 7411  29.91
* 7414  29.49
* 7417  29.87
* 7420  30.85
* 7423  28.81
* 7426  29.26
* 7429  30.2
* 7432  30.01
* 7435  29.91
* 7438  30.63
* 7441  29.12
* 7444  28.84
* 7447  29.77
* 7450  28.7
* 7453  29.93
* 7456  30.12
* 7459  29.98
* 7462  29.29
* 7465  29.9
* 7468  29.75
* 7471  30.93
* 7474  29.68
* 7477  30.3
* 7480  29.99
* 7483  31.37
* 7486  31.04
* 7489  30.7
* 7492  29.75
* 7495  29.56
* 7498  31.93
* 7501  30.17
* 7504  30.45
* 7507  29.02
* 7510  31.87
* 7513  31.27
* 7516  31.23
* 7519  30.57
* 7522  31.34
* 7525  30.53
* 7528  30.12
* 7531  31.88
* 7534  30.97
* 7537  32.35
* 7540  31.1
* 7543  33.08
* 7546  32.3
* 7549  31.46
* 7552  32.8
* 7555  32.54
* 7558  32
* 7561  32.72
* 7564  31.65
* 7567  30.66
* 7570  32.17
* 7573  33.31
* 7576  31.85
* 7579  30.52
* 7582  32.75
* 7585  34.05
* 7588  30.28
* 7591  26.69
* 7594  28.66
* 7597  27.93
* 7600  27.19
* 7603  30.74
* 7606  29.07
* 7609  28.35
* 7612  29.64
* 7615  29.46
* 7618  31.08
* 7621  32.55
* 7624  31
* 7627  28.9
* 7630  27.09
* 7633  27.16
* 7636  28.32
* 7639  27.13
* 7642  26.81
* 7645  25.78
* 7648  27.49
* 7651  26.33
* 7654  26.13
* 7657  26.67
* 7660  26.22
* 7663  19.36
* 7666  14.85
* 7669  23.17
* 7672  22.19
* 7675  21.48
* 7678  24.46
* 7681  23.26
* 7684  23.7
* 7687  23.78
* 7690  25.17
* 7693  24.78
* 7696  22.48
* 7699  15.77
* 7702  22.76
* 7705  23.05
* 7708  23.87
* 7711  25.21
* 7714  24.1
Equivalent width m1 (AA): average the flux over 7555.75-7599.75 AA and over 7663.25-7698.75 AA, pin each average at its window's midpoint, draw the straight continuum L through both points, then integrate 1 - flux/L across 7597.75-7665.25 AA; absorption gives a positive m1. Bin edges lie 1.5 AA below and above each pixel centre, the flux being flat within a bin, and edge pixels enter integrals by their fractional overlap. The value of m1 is -3.06 AA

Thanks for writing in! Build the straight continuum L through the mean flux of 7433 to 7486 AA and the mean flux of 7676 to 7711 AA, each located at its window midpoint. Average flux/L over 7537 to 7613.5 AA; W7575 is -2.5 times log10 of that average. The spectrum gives -0.17 mag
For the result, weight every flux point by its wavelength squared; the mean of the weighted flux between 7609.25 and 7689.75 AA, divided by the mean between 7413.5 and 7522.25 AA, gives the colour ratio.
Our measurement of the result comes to 0.9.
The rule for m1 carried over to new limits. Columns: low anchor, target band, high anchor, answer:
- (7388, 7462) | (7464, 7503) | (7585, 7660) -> -1.7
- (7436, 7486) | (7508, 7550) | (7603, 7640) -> -2.5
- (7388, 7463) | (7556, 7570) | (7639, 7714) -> -3.0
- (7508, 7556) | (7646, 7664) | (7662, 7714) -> -0.9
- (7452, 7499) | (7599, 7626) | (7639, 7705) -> -4.6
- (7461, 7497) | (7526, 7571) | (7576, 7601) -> -2.7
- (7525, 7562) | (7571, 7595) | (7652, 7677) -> -1.8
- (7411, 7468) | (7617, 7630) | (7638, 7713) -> -2.8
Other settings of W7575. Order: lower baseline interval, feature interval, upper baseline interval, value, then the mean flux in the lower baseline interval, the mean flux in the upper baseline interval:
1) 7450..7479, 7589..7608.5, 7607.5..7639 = 0.03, 29.9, 29.2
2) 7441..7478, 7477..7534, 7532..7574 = 0.01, 29.7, 32.1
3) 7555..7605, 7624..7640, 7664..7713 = -0.05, 30.9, 22.5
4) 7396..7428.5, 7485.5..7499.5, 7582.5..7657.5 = -0.06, 29.2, 28.7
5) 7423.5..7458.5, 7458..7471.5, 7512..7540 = 0.01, 29.7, 31.1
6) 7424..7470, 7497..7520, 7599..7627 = -0.04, 29.7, 29.9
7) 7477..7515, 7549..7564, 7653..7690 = -0.16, 30.6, 23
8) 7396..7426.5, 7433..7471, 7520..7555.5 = 0.01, 29.2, 31.7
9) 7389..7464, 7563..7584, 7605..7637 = -0.09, 29.4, 29.3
